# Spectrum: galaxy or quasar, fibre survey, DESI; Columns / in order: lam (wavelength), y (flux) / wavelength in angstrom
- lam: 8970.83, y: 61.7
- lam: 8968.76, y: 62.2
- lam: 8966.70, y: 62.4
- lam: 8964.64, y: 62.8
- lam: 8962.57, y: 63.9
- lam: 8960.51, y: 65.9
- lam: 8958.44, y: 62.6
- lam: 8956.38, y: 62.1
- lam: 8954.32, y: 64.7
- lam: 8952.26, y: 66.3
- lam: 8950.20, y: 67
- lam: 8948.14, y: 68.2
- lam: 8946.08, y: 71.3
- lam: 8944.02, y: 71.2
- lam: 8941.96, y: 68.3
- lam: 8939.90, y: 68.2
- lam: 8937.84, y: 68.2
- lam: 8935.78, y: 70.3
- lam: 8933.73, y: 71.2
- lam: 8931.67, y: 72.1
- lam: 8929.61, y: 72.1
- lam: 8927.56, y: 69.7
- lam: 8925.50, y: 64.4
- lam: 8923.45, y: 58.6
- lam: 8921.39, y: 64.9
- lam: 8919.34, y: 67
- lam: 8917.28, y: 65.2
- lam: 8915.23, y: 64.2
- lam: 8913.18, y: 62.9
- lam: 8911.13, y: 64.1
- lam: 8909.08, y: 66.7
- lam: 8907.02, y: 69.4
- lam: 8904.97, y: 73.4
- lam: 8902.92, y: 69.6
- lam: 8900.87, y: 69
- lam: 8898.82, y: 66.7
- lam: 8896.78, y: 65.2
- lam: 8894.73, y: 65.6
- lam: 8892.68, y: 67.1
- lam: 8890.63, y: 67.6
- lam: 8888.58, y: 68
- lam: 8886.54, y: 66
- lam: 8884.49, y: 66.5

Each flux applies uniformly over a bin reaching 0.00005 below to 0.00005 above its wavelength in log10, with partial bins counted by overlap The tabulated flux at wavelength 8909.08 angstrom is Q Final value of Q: 66.7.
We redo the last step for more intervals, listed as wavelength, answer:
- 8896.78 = 65.2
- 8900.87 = 69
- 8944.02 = 71.2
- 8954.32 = 64.7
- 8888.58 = 68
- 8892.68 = 67.1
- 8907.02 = 69.4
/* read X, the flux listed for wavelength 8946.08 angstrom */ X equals 71.3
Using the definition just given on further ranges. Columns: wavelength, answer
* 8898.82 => 66.7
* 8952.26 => 66.3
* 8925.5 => 64.4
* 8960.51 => 65.9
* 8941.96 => 68.3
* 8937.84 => 68.2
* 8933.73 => 71.2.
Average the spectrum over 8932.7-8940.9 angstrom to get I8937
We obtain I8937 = 69.5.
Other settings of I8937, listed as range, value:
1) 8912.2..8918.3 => 64.2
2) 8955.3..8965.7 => 63.5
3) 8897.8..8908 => 69.6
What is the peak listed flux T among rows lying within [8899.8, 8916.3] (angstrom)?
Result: 73.4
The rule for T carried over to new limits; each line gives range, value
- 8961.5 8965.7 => 63.9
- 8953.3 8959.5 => 64.7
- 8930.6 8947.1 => 72.1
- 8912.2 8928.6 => 69.7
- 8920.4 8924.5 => 64.9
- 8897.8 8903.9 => 69.6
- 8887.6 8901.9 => 69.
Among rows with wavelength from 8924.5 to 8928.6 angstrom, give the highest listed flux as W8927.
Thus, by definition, 69.7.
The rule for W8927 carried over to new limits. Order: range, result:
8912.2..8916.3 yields 64.2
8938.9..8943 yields 68.3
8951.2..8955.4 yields 66.3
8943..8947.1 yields 71.3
